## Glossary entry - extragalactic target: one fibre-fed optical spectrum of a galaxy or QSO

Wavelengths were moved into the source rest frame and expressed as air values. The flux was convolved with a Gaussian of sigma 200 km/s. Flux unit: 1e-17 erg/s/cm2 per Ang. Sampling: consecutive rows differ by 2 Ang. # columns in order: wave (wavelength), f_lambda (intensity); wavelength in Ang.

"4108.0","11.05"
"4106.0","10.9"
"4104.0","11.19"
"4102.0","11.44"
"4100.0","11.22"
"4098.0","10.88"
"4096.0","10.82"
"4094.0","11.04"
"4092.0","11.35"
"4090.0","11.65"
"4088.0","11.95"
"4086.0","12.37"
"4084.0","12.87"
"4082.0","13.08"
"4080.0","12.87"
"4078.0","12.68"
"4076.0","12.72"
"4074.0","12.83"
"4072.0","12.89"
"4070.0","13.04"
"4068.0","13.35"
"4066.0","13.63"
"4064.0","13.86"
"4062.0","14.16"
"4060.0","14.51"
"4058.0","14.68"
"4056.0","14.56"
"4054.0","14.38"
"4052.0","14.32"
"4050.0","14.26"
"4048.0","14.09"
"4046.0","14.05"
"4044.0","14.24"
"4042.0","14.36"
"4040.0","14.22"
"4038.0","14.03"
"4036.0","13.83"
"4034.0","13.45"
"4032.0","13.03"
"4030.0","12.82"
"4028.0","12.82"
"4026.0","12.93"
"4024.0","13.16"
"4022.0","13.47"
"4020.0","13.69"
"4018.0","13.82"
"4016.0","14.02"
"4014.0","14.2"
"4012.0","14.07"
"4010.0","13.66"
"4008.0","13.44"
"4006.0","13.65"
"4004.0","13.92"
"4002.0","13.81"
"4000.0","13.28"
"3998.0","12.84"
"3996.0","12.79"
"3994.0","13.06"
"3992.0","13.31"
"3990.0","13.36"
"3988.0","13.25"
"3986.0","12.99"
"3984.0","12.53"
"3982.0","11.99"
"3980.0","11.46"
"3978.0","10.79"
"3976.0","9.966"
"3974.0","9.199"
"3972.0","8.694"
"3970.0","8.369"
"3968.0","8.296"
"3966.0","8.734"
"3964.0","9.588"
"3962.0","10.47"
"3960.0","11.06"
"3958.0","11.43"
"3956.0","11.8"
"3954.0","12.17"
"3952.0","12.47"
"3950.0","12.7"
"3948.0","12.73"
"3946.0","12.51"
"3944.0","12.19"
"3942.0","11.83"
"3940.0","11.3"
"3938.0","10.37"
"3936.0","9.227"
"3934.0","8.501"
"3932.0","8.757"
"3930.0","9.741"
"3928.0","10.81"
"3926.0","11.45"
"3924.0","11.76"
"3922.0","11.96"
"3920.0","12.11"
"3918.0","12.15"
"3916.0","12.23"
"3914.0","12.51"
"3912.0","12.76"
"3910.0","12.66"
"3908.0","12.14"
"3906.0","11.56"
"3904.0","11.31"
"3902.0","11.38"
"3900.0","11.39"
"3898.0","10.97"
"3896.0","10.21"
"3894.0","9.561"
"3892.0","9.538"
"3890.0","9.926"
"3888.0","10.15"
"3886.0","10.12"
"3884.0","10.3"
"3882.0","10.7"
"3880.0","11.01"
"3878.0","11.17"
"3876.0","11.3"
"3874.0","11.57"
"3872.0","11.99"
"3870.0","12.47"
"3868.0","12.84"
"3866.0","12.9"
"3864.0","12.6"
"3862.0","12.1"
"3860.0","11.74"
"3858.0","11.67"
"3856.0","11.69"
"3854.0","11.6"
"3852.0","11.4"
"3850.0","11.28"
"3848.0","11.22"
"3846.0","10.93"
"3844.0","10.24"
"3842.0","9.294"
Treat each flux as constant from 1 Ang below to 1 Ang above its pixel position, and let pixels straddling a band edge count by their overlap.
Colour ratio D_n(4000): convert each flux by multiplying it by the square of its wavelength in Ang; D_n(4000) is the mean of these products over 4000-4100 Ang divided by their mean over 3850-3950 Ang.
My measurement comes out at 1.27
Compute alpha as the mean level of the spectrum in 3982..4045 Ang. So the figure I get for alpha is 13.5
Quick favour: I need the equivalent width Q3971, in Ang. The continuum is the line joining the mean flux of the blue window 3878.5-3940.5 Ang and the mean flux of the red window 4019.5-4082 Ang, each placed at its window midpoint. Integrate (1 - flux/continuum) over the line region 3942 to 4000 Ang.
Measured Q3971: 2.9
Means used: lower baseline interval 10.9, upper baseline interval 13.6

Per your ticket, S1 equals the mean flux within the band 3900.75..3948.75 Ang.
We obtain 11.4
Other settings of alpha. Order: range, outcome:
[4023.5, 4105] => 13.1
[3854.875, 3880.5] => 11.9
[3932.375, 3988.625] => 10.9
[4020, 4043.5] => 13.5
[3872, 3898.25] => 10.5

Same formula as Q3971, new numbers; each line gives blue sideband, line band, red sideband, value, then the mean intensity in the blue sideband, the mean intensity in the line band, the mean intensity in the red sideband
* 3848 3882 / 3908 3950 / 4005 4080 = 3.5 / 11.8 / 11.4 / 13.7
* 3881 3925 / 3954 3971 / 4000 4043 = 3.2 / 11.2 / 10.1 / 13.6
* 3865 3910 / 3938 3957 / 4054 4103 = -0.7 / 11.1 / 12.1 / 12.7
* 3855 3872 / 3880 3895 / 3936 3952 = 2.5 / 12.2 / 10.1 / 11.8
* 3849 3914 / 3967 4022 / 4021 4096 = 1.0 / 11.4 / 12.4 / 13.3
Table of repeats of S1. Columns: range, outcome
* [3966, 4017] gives 12.2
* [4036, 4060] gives 14.3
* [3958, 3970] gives 9.67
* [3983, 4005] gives 13.2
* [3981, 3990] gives 12.8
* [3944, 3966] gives 11.6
